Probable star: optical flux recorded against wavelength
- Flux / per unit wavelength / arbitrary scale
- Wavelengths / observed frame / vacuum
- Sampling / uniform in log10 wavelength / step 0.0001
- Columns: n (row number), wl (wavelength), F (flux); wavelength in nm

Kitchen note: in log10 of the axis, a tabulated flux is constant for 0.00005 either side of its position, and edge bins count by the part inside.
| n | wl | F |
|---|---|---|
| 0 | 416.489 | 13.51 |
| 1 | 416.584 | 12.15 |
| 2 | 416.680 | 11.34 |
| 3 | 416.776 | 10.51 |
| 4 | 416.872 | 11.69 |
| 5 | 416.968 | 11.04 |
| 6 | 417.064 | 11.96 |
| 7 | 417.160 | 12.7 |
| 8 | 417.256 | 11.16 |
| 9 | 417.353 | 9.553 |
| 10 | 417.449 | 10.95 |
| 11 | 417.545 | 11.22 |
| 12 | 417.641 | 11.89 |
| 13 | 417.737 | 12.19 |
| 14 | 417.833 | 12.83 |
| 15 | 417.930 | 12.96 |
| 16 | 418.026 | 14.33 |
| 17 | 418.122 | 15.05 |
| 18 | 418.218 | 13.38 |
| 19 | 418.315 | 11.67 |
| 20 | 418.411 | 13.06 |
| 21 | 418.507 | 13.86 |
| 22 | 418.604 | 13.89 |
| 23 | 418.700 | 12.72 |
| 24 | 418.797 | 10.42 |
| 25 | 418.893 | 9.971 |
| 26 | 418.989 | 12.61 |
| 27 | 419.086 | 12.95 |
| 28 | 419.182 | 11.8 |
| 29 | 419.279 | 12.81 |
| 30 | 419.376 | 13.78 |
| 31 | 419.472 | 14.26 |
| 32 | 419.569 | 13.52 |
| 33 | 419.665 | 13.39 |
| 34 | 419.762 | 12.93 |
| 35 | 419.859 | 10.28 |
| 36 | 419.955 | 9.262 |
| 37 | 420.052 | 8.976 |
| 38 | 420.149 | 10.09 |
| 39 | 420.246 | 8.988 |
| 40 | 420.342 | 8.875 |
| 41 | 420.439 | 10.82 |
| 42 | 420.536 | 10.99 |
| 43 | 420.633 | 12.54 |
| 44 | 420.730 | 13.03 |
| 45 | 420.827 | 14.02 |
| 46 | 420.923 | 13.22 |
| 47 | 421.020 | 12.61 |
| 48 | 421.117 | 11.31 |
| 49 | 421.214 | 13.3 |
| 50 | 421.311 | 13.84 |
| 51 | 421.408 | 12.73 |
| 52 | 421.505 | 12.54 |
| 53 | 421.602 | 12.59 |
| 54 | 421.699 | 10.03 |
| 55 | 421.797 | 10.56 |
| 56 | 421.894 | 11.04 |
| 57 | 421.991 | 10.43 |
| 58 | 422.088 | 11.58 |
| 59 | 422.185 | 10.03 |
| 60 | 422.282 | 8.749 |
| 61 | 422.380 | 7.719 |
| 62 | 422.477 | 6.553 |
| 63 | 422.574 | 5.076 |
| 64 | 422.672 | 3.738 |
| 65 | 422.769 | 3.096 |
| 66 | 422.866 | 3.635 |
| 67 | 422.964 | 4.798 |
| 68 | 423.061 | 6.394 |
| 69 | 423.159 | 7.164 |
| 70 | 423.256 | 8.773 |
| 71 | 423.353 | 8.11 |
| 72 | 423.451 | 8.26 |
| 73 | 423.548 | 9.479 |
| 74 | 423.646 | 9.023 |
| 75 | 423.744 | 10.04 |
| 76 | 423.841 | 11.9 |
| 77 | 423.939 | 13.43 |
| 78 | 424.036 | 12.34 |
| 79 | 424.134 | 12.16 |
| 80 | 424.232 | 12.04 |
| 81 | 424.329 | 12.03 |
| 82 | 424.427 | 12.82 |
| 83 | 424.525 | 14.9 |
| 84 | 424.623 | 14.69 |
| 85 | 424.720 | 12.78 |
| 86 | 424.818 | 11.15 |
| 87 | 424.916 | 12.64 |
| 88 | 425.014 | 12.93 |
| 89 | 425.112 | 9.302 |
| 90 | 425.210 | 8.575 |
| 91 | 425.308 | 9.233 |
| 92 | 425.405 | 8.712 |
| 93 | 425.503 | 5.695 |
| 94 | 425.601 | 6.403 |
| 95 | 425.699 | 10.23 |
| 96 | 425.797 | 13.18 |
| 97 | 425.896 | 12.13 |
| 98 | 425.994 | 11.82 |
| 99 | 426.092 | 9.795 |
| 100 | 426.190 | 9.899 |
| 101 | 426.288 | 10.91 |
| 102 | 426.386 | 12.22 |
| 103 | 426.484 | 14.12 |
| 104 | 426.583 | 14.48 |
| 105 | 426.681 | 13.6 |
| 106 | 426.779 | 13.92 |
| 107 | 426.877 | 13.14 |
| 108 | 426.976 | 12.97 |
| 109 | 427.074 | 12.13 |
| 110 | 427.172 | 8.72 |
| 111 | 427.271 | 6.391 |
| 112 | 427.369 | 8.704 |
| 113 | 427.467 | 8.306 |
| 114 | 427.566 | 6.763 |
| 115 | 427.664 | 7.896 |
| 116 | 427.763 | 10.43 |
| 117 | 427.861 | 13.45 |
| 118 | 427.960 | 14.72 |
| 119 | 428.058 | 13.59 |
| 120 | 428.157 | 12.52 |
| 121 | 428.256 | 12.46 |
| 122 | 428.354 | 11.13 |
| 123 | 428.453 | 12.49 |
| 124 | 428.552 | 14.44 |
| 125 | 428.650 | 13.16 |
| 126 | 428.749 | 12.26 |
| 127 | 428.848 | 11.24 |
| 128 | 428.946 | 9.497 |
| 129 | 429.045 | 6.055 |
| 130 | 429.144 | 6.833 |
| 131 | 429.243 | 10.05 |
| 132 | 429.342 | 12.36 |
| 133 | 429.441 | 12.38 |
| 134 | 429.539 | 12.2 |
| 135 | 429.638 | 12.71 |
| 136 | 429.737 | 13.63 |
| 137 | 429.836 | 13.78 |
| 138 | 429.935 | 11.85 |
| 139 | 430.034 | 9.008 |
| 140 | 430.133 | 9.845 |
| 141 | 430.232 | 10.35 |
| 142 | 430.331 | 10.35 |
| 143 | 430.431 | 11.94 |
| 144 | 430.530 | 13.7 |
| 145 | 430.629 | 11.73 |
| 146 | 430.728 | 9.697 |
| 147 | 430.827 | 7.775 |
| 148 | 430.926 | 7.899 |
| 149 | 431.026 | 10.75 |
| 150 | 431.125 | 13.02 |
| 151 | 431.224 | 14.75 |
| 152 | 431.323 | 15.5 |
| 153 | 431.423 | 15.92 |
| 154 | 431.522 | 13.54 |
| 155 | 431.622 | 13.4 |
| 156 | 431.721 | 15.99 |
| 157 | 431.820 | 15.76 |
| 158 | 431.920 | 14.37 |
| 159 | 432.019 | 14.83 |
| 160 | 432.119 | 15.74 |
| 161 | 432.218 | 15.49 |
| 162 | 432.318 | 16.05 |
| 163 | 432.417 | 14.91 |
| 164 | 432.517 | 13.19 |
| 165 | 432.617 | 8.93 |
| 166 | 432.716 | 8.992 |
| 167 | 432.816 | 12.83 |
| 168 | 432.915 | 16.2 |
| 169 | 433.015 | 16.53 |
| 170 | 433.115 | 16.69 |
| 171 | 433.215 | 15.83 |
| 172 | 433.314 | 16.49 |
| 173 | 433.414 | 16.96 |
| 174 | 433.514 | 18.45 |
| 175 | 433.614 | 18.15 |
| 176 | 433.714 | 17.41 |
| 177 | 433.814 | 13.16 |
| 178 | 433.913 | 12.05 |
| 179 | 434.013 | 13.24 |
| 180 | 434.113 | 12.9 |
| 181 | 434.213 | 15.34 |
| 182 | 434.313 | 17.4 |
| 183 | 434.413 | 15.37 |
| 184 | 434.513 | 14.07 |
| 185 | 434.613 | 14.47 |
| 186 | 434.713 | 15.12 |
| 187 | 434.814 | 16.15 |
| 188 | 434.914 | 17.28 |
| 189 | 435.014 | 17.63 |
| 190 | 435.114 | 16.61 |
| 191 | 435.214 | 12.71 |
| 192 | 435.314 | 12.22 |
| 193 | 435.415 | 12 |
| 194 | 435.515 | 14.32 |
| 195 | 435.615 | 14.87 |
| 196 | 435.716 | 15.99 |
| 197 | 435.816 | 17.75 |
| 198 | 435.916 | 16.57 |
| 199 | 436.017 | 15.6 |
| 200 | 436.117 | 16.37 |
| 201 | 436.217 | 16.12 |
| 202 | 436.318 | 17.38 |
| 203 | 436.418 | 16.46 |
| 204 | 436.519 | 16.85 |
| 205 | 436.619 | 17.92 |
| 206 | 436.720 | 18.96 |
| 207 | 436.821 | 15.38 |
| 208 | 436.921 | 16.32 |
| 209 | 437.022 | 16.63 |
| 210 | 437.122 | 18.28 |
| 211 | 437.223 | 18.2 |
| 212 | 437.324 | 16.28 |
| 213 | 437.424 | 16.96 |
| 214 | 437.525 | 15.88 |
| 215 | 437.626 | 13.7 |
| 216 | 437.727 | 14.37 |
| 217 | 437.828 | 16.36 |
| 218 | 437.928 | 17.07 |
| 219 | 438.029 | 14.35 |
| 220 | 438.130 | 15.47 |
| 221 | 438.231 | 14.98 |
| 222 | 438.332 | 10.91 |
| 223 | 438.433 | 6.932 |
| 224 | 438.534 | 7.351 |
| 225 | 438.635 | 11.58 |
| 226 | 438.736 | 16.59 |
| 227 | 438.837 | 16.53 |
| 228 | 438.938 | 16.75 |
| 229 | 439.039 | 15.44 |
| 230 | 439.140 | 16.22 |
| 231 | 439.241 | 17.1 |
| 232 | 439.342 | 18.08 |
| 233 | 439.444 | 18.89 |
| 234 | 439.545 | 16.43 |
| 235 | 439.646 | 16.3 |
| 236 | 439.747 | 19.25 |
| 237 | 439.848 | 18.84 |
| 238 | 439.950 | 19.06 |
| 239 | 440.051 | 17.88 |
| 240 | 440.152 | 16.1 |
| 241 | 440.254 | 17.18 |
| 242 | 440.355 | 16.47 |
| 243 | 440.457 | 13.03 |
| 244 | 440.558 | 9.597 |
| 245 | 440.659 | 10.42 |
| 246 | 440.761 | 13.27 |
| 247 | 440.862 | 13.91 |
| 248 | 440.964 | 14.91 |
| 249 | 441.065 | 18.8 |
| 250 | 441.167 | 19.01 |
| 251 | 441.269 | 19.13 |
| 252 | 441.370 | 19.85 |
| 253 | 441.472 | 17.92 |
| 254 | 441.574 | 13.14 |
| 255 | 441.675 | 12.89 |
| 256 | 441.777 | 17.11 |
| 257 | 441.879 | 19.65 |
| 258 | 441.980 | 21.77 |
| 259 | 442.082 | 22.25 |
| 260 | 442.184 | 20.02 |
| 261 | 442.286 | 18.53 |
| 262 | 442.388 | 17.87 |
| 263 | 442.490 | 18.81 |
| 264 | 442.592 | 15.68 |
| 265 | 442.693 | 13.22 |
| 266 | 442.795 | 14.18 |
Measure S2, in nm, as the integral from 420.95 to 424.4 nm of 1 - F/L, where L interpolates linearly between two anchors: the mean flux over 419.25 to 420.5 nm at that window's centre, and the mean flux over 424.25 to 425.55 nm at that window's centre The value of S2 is 0.492 nm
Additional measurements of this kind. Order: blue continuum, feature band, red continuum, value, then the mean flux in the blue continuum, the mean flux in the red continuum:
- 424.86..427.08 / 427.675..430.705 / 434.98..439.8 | 0.20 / 11.2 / 15.6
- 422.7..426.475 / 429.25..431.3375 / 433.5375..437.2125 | 0.24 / 10.1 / 15.7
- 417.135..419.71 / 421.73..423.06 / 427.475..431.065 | 0.51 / 12.6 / 11.1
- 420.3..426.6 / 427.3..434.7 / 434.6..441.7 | 0.19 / 10.4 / 15.7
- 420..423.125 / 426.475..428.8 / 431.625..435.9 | 0.13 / 9.79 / 15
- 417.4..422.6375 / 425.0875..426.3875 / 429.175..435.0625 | 0.29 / 11.6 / 13.7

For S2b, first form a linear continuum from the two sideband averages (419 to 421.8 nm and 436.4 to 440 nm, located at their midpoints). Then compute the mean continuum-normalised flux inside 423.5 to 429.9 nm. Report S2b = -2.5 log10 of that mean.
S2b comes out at 0.18 mag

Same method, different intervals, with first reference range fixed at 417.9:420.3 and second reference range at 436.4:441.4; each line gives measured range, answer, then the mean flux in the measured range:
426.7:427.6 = 0.31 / 10.3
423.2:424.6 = 0.18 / 11.1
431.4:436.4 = -0.01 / 15.1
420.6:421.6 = -0.02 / 12.9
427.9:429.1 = 0.17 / 11.9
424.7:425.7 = 0.35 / 9.68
